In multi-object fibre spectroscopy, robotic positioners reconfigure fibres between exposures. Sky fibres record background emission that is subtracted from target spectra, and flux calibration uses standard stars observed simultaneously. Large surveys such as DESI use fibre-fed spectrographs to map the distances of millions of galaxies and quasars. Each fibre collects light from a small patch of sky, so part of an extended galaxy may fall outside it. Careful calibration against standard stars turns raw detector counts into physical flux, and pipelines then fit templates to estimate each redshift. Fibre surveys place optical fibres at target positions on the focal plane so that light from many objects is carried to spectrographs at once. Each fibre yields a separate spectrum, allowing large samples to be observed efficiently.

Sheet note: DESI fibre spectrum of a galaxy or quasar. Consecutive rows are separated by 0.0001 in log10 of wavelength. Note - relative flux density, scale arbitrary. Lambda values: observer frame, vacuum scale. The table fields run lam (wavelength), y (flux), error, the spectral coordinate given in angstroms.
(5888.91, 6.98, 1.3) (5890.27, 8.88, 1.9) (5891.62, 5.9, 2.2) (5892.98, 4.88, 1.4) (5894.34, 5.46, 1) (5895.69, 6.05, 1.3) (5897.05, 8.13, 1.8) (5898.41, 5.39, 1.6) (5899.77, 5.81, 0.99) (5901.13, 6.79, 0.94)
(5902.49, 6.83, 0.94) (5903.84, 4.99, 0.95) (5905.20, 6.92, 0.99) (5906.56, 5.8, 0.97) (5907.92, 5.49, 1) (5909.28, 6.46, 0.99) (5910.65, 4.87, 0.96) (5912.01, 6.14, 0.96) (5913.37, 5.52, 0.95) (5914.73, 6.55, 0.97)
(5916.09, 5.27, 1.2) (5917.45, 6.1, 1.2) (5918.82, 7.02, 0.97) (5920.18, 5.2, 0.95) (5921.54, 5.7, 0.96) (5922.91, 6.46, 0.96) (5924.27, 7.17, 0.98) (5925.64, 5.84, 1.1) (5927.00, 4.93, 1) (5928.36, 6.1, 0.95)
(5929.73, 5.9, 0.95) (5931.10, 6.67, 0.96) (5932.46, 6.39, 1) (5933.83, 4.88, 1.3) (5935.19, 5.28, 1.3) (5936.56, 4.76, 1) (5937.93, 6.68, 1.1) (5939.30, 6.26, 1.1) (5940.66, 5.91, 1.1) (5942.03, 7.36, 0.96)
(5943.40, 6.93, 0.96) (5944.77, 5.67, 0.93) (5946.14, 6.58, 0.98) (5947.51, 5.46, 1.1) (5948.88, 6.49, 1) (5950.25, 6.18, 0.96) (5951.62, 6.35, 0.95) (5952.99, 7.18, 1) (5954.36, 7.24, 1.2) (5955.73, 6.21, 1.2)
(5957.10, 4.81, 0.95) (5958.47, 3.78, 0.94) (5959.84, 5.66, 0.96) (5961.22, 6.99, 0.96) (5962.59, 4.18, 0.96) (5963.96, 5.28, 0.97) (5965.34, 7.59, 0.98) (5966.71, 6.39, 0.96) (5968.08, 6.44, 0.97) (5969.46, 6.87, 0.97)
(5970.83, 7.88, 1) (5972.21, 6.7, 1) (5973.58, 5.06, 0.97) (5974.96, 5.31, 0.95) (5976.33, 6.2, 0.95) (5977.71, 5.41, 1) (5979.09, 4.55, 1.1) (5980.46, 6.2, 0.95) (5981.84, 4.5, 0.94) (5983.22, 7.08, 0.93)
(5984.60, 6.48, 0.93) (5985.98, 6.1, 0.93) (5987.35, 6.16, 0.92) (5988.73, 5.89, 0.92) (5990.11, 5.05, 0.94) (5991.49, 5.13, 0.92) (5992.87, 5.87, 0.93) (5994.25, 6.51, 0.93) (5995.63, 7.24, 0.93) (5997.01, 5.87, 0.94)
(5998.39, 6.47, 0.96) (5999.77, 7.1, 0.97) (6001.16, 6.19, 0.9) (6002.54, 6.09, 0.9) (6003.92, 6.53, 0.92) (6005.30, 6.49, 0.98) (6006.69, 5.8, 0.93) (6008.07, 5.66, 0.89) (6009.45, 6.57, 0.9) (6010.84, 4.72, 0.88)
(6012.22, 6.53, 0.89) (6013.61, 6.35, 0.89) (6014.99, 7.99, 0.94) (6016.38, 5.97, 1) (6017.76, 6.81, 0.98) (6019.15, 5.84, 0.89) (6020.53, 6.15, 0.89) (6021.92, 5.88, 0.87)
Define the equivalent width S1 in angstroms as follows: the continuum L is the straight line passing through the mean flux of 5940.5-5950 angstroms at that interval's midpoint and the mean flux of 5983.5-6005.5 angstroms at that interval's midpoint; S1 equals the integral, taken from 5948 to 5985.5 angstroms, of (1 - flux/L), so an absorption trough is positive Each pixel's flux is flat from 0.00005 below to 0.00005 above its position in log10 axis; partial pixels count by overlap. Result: 1.5 angstroms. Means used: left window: 6.35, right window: 6.21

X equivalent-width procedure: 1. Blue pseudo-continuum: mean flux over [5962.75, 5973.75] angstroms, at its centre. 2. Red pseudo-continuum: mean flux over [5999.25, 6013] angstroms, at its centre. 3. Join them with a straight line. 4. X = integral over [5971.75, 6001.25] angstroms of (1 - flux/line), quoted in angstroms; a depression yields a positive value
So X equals 1.74 angstroms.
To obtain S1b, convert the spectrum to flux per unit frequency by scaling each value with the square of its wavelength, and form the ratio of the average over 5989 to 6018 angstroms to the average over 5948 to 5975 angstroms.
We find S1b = 1.03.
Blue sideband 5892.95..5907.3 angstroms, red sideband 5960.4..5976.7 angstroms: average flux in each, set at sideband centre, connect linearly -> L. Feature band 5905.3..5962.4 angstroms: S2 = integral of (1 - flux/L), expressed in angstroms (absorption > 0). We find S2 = 1.8 angstroms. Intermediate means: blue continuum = 6.15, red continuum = 6.24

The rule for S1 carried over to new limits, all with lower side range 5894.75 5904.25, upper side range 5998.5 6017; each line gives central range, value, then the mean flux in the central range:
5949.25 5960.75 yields 0.6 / 5.96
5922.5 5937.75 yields 1.1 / 5.87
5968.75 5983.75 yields 0.8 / 5.96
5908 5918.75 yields 0.7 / 5.89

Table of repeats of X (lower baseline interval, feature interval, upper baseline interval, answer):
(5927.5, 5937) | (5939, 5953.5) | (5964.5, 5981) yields -1.2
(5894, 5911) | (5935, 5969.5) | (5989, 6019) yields 0.4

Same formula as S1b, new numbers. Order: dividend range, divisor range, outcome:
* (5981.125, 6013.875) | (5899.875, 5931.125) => 1.04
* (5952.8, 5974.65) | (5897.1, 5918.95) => 1.03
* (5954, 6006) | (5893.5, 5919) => 1.02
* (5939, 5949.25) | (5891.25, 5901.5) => 1.07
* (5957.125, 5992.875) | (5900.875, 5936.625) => 1.01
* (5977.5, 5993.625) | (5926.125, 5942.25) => 0.99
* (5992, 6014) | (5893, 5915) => 1.07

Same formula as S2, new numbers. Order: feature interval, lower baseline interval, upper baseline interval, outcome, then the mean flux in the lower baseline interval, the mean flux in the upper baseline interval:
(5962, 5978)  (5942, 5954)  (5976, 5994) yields -0.30 angstroms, 6.44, 5.75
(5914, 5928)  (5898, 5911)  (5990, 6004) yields -0.02 angstroms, 5.97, 6.22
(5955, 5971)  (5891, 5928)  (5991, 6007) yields 0.58 angstroms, 5.99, 6.3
